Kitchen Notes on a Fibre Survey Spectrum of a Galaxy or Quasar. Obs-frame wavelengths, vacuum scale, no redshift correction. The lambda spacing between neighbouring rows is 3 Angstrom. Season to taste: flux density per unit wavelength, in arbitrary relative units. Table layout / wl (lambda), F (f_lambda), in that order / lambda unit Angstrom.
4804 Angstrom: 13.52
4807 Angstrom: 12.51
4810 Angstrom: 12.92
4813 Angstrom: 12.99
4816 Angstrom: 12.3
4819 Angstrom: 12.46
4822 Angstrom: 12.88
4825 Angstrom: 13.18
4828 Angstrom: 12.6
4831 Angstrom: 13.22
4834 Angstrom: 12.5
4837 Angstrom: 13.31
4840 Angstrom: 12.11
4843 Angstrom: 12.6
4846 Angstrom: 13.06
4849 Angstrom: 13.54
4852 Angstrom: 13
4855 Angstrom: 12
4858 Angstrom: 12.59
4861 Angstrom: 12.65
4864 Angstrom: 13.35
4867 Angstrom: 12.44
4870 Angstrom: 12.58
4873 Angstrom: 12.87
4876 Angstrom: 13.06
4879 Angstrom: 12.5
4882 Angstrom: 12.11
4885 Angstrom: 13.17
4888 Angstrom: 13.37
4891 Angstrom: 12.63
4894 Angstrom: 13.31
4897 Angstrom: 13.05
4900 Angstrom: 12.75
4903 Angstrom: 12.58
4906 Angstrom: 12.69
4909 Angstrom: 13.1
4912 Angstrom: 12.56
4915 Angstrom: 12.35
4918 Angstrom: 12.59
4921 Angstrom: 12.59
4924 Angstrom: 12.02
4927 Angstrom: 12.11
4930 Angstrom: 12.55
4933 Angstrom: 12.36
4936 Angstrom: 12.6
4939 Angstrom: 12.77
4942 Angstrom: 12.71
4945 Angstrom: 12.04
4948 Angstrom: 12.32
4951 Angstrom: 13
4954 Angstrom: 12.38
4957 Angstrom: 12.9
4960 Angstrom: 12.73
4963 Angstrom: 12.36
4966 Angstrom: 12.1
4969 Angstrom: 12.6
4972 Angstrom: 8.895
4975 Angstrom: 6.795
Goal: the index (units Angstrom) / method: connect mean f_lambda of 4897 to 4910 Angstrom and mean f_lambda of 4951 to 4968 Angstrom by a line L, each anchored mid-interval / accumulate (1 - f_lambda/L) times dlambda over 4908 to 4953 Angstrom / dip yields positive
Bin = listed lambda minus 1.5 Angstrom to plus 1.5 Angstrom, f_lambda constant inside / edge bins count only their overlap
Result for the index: 0.6 Angstrom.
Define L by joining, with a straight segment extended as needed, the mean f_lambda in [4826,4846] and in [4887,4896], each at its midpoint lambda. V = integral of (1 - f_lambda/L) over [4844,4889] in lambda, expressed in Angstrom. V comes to 0.4 Angstrom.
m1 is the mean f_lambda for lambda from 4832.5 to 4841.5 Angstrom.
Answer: 12.6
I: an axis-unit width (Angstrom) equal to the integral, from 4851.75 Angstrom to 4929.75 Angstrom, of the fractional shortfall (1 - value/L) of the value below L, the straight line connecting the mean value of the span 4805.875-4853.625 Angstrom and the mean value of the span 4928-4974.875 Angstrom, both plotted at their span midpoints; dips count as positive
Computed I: -1.3 Angstrom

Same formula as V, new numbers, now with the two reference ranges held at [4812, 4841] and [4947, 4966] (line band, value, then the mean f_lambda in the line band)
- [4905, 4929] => 0.26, 12.5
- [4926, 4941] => 0.14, 12.5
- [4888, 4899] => -0.32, 13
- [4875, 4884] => 0.09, 12.6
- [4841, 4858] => -0.09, 12.8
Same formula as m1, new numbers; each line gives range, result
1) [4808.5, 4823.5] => 12.7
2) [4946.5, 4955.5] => 12.6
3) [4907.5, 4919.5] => 12.6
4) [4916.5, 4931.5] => 12.4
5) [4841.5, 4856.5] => 12.8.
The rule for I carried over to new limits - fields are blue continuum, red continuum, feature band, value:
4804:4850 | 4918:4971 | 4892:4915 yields -0.4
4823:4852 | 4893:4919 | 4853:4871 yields 0.3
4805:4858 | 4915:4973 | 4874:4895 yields -0.5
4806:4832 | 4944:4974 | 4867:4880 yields -0.2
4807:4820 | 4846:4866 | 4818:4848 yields -0.1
